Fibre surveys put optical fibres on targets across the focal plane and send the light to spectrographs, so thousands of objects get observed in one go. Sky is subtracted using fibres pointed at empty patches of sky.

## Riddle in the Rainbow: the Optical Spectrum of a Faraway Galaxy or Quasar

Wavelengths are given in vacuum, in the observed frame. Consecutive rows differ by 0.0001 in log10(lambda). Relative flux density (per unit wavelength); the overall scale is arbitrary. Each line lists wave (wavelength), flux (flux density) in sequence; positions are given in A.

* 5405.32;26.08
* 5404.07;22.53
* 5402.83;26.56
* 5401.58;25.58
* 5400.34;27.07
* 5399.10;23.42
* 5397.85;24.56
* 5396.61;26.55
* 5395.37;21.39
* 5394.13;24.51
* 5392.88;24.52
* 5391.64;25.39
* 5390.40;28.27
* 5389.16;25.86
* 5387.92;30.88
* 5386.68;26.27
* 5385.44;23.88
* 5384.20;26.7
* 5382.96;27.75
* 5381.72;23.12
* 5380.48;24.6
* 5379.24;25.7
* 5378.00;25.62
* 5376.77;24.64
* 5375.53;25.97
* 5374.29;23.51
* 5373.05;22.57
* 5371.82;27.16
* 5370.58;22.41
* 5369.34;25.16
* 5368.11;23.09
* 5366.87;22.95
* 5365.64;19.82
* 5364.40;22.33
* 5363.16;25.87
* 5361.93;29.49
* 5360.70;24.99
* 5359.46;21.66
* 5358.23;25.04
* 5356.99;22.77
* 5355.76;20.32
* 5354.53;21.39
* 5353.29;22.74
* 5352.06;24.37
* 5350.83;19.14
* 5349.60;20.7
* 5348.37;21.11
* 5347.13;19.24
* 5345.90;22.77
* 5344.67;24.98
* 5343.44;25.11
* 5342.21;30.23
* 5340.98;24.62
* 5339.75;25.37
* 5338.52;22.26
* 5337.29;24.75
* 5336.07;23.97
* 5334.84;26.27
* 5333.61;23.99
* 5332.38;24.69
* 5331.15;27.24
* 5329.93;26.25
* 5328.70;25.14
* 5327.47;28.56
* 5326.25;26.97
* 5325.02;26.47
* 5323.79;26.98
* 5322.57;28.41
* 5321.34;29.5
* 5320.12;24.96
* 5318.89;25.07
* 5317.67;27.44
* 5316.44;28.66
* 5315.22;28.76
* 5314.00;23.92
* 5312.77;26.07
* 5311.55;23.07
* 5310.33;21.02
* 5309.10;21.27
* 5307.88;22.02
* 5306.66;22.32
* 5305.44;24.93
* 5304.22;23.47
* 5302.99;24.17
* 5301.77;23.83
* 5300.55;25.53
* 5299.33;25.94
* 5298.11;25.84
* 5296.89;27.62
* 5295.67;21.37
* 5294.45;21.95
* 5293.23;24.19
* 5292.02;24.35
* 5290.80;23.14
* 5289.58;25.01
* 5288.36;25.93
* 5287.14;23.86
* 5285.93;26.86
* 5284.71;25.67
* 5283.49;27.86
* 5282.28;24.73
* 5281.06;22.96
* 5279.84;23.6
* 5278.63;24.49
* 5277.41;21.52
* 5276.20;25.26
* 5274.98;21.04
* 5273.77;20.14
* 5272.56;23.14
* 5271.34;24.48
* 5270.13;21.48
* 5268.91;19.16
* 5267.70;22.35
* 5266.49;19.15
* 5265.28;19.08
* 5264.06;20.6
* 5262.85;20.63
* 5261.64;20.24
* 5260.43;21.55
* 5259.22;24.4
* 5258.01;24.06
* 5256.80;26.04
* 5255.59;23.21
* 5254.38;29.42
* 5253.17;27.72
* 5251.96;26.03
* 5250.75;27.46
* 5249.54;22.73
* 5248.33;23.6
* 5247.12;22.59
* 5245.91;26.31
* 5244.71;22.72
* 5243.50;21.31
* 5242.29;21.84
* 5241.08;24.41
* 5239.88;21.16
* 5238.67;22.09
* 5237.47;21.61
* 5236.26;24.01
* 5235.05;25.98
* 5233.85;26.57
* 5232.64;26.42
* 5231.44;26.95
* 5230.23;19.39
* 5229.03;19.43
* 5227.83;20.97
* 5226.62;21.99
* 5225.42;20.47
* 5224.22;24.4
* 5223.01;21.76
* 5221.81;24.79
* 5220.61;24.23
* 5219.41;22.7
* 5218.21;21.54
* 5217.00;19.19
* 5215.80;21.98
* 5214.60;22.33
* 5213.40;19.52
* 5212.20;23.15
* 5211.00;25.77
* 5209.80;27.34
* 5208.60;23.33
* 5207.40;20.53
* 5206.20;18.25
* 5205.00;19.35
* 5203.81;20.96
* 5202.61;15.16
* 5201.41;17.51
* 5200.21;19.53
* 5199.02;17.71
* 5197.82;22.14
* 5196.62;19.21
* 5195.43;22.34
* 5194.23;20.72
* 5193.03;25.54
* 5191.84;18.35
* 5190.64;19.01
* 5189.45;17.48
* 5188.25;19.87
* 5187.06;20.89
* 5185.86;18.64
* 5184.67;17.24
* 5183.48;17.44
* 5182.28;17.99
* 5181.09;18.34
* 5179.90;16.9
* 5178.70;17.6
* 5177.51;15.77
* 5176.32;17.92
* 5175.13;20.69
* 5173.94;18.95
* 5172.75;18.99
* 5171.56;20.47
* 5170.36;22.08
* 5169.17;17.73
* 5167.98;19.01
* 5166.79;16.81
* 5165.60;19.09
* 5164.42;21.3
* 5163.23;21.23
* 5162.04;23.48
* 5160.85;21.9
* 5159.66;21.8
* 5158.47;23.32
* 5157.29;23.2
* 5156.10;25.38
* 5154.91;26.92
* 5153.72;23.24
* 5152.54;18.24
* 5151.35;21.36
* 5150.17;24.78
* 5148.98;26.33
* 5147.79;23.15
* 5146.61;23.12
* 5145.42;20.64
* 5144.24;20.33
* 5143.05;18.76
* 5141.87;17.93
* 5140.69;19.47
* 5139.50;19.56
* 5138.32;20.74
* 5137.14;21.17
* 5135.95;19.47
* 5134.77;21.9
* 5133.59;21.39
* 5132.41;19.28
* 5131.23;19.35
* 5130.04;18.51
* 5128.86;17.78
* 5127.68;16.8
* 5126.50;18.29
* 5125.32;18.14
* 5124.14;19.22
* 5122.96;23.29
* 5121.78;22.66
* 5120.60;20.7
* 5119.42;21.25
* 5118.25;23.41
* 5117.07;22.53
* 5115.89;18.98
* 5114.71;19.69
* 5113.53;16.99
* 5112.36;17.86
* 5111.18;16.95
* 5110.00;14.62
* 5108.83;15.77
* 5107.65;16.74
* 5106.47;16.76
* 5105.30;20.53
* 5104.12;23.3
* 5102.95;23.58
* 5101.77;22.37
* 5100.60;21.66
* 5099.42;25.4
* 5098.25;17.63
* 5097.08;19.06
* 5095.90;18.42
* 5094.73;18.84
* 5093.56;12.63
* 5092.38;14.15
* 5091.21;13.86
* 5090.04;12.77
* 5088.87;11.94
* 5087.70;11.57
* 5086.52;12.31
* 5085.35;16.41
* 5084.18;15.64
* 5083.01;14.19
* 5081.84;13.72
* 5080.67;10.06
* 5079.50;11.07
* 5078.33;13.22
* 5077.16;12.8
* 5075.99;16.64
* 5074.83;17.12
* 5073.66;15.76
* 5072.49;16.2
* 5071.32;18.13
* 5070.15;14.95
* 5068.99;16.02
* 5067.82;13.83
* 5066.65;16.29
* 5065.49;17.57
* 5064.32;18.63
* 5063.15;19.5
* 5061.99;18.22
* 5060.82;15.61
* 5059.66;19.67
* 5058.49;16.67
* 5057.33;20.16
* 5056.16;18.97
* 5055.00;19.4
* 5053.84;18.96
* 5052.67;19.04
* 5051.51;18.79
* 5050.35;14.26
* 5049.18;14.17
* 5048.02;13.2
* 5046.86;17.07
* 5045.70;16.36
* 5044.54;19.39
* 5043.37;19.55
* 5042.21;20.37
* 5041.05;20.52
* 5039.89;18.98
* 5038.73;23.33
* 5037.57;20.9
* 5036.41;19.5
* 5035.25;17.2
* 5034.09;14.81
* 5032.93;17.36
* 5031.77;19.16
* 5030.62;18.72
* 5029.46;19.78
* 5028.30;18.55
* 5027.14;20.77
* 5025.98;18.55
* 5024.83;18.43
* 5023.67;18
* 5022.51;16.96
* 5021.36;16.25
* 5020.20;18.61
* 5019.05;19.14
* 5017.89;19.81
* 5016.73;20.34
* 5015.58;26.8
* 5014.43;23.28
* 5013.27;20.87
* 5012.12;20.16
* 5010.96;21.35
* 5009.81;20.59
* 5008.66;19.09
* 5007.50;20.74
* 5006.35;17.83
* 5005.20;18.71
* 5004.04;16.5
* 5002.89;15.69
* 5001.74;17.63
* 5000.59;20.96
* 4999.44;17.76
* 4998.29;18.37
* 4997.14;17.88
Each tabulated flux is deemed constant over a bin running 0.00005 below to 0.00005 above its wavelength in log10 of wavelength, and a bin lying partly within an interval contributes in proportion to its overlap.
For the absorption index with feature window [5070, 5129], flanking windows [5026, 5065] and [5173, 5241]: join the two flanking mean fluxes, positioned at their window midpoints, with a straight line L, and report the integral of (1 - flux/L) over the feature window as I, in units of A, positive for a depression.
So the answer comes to 5.9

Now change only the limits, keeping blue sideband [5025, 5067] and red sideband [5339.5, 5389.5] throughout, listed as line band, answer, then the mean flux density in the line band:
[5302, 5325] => -1.9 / 25.1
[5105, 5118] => 1.0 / 18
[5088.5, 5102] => 1.3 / 17.4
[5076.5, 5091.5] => 4.7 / 13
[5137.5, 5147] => 0.0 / 20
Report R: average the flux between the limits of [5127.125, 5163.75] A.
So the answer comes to 21.3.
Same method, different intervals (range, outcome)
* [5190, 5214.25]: 20.8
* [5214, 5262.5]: 23.4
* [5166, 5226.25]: 20.2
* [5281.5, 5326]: 25.1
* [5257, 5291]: 23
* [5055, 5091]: 15.6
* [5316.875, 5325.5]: 27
